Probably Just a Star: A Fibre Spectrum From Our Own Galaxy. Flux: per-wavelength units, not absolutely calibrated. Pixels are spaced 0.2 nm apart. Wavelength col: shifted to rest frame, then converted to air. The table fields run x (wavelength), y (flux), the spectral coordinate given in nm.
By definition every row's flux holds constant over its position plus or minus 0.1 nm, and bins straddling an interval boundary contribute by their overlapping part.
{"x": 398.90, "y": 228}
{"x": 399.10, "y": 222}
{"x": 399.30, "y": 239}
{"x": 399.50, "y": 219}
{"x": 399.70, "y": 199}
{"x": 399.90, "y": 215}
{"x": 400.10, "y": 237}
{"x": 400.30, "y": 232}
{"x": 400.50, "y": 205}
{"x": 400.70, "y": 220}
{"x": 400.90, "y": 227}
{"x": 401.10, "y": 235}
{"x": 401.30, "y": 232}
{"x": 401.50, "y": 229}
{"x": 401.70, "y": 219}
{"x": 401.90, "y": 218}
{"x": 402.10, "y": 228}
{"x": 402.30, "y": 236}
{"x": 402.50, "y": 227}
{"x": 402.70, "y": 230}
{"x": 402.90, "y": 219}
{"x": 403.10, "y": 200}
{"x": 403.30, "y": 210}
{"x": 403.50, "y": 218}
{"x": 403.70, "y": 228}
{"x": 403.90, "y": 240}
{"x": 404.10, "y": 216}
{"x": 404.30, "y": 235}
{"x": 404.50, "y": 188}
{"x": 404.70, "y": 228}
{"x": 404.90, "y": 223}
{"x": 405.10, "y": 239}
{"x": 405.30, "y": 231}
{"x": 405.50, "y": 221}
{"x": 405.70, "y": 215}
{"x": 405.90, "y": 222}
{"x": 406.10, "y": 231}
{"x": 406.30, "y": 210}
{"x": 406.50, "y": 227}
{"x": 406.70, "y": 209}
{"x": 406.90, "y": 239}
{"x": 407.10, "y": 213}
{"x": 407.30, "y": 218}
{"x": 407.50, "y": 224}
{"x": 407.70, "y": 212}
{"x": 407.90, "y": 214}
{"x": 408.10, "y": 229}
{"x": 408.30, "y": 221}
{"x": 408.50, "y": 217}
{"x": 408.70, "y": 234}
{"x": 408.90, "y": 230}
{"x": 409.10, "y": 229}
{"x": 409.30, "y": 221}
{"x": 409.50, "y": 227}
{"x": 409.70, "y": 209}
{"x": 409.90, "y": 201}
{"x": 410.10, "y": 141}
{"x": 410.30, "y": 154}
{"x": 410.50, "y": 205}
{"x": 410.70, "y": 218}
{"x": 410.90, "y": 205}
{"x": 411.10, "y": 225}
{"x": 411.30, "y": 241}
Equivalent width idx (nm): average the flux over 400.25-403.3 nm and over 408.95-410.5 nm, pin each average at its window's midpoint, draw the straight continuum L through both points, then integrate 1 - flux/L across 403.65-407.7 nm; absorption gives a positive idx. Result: -0.215 nm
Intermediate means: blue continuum 223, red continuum 199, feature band 223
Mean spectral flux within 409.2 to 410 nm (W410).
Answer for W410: 214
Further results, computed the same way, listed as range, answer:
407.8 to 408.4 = 221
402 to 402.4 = 232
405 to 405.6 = 230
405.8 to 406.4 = 221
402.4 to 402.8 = 229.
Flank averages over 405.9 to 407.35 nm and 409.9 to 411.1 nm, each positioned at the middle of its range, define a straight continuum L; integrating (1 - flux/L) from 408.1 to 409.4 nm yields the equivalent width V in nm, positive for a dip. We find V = -0.14 nm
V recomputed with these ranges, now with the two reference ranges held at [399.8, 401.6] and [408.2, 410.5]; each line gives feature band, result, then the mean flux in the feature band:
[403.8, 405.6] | -0.06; 225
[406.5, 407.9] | -0.05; 219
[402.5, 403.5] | 0.02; 216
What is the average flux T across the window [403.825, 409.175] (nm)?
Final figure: 223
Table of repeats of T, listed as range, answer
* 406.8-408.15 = 221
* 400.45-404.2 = 223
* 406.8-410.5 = 213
